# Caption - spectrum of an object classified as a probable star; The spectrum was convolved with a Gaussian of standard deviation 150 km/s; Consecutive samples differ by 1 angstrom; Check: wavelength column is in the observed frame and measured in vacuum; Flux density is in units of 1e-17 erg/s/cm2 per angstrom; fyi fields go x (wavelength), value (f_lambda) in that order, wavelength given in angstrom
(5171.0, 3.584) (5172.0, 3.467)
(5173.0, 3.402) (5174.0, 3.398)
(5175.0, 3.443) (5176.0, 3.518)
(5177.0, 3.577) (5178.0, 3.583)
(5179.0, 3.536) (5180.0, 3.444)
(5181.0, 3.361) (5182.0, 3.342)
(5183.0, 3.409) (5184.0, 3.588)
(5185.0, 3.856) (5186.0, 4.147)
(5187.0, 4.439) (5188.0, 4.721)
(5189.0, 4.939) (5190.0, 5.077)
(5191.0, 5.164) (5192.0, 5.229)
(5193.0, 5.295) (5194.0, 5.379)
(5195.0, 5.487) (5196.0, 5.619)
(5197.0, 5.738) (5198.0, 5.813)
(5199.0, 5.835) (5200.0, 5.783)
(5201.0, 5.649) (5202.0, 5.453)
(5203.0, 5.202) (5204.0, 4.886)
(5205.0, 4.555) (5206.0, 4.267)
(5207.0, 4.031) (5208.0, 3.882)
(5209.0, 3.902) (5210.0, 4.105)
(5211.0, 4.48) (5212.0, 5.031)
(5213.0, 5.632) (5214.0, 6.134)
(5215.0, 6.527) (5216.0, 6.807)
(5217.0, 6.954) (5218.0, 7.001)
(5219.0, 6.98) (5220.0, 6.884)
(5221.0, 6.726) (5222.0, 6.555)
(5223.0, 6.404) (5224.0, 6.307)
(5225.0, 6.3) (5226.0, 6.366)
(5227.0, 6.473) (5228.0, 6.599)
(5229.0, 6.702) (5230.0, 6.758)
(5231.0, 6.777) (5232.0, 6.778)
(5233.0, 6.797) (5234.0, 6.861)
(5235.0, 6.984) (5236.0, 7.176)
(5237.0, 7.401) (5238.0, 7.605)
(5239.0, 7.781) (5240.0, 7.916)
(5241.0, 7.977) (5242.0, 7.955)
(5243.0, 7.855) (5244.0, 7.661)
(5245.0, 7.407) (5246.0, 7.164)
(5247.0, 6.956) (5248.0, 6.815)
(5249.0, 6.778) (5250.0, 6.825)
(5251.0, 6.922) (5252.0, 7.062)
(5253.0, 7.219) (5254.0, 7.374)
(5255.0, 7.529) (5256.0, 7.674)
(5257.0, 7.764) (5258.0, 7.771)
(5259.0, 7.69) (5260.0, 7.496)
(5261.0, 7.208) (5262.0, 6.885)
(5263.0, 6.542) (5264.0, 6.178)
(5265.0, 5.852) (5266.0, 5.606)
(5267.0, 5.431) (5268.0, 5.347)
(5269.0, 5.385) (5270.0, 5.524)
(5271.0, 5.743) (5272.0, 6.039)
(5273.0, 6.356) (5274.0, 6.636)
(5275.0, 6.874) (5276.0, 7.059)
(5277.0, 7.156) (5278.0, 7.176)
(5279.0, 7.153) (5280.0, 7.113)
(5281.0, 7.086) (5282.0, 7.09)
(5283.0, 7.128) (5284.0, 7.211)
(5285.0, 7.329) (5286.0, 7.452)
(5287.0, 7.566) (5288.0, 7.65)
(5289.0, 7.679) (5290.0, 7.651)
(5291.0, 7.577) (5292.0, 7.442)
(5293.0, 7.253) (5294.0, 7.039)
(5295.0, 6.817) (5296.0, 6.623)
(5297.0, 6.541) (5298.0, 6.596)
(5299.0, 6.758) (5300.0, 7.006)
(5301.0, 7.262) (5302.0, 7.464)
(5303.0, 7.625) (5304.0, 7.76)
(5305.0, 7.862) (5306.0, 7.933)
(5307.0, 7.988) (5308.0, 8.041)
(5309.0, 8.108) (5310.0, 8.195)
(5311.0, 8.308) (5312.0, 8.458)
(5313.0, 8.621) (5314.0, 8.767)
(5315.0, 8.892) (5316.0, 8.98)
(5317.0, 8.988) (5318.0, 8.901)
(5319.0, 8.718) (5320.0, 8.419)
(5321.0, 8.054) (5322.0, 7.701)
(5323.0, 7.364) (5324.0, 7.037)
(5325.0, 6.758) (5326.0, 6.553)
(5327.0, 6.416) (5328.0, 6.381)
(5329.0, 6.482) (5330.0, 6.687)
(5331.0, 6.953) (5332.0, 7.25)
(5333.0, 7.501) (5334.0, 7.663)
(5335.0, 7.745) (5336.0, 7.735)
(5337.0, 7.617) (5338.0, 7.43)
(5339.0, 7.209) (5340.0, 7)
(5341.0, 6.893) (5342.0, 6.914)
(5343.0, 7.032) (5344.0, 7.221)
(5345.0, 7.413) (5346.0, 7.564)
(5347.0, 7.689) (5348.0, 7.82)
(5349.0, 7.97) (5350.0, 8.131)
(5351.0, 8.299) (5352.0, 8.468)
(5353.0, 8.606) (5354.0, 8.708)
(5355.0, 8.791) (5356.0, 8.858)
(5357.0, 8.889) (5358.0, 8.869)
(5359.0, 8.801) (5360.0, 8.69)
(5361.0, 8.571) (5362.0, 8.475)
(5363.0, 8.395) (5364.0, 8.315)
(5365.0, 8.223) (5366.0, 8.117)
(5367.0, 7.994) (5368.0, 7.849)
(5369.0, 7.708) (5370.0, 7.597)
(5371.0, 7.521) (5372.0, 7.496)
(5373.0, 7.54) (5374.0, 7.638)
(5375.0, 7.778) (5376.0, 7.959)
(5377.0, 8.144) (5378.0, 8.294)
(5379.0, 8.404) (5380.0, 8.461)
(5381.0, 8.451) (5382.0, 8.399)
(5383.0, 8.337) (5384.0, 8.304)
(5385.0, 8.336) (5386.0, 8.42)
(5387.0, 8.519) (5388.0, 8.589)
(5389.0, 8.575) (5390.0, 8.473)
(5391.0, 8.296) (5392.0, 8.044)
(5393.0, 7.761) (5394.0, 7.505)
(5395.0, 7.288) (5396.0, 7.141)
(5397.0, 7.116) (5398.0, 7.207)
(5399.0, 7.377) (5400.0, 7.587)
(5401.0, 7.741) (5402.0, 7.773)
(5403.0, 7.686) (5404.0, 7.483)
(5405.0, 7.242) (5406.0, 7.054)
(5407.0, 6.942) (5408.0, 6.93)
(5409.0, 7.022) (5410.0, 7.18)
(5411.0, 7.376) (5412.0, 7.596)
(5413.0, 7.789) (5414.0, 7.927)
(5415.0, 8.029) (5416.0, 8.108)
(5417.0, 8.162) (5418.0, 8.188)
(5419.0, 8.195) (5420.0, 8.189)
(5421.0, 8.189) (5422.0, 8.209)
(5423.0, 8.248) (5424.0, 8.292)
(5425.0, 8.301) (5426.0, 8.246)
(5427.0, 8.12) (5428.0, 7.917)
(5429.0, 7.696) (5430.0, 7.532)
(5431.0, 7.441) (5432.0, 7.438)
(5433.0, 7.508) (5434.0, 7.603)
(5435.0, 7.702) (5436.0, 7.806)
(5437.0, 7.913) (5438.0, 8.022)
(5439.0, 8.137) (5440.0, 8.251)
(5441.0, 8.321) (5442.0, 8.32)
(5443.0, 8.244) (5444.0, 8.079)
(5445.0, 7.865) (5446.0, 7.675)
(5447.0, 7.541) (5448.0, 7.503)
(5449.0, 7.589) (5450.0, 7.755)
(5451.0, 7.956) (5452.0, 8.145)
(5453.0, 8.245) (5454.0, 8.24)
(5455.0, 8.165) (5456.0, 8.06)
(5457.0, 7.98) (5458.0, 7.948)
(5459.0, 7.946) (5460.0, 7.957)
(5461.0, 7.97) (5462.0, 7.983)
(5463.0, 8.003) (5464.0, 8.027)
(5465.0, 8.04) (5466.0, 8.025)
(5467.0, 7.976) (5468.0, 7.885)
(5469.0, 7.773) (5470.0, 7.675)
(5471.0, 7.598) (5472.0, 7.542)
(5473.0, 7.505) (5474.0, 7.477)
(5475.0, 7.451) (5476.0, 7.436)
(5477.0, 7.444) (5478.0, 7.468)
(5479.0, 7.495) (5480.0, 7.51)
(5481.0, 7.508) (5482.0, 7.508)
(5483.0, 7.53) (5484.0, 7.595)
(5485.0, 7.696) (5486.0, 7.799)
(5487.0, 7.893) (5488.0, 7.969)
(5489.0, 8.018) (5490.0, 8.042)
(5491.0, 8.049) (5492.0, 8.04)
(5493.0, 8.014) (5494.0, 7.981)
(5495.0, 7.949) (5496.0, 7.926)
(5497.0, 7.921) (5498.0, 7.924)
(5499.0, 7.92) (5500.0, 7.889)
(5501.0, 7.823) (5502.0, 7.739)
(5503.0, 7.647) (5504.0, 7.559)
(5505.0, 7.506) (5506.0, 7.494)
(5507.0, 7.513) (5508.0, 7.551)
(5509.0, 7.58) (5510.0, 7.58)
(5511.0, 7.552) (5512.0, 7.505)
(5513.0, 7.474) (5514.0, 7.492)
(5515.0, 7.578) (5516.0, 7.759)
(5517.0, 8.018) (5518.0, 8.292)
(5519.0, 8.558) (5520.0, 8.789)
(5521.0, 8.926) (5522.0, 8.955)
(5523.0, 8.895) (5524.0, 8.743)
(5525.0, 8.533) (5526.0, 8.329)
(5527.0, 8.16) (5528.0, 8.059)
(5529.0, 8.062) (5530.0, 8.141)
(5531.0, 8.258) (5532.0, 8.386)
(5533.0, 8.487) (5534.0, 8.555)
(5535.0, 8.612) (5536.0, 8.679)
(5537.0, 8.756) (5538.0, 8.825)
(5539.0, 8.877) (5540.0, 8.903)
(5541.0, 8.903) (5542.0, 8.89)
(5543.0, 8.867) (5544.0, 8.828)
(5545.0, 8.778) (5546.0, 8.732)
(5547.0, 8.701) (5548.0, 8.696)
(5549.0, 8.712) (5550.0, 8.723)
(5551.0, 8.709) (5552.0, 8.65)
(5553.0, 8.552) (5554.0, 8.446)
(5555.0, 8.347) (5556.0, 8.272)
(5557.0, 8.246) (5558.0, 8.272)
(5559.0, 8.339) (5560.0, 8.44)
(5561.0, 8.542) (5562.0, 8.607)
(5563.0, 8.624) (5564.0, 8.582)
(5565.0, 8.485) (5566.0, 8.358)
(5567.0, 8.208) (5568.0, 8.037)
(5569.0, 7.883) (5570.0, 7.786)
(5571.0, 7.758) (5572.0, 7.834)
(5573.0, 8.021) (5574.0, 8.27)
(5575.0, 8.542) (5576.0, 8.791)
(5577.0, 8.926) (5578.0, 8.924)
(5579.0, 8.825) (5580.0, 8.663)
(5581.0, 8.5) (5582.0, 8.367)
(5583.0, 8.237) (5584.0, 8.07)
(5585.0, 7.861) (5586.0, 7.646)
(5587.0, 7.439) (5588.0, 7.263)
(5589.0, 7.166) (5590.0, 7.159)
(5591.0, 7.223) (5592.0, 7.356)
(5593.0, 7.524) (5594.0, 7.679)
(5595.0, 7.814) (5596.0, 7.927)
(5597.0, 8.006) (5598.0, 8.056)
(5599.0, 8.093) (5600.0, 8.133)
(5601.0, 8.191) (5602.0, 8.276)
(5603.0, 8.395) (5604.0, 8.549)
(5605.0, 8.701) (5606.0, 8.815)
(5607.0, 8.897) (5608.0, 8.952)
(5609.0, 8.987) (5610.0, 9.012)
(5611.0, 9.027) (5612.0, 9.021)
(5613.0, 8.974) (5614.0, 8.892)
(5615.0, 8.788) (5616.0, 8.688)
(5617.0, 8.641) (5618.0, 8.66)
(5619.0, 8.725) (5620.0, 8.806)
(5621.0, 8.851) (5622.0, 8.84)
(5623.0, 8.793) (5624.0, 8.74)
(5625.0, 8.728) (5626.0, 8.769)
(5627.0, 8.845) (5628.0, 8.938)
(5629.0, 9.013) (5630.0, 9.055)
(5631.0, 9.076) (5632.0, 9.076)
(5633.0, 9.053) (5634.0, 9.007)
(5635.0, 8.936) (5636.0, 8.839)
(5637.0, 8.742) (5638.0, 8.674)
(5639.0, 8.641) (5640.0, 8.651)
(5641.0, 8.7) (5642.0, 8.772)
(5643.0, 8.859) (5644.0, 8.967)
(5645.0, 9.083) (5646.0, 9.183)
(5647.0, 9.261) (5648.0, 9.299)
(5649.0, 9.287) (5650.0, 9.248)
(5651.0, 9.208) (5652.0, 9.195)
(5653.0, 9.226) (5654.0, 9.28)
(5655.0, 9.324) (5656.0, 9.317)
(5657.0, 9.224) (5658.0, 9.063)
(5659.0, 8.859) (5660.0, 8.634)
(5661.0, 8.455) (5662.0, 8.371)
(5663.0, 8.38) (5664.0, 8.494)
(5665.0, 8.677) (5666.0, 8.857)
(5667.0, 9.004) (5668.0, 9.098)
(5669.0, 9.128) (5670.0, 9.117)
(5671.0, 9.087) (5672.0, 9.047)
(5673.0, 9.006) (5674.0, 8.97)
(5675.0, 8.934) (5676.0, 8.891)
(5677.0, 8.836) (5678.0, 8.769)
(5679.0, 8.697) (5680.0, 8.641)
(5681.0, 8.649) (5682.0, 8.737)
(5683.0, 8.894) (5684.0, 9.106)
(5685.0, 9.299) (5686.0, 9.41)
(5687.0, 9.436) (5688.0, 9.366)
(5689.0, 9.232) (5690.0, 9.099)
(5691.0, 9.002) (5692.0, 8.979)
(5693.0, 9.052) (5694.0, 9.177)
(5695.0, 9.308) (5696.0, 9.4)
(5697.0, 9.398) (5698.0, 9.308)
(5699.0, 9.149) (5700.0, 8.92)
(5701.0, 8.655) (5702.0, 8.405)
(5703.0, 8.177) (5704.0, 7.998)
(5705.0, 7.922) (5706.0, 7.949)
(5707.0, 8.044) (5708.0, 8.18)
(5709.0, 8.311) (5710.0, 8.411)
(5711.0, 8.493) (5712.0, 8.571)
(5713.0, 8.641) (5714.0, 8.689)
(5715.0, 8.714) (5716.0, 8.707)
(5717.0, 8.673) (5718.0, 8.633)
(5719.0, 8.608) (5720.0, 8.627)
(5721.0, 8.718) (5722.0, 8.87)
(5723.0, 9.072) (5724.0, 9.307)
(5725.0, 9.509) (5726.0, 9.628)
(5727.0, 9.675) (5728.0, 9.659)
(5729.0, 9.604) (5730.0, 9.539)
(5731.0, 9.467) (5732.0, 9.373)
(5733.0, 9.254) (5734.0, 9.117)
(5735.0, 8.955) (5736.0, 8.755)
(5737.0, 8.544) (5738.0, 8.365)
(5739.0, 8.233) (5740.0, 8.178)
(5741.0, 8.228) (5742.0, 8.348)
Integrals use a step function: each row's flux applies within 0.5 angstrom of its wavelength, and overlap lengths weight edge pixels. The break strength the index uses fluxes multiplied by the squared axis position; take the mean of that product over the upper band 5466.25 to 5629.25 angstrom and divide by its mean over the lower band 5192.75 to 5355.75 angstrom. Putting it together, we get 1.30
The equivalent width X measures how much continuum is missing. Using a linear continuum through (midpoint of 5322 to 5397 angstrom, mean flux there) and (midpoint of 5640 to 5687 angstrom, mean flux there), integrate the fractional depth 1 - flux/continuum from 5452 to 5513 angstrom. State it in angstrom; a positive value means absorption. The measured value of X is 3.7 angstrom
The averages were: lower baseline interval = 7.84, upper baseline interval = 8.97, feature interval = 7.78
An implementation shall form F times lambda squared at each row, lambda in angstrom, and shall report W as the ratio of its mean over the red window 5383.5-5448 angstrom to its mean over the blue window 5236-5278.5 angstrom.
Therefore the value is 1.20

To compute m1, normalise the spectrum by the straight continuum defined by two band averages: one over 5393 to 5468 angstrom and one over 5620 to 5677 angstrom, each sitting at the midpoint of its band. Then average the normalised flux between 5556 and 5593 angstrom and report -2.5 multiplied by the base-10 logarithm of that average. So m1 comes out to 0.05 mag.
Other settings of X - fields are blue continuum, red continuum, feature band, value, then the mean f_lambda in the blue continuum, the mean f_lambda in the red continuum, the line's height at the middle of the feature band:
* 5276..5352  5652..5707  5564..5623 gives 1.90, 7.52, 8.91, 8.58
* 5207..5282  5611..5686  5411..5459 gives -1.47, 6.66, 8.92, 7.72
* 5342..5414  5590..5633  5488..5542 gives 1.07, 7.93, 8.55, 8.3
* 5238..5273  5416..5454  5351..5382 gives -2.83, 6.92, 7.97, 7.57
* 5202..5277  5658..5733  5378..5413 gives -2.28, 6.5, 8.89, 7.32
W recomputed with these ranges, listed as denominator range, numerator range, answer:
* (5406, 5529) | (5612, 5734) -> 1.22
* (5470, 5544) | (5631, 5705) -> 1.18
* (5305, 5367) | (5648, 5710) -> 1.27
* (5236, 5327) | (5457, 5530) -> 1.17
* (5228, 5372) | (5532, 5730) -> 1.32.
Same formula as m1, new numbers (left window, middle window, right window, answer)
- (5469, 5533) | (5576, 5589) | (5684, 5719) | 0.01 mag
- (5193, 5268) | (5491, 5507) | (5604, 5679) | 0.03 mag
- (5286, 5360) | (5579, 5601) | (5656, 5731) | 0.09 mag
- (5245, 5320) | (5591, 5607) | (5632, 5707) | 0.07 mag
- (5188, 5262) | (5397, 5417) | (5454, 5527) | -0.01 mag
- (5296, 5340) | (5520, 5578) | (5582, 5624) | -0.04 mag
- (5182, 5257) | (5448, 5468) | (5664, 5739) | -0.07 mag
